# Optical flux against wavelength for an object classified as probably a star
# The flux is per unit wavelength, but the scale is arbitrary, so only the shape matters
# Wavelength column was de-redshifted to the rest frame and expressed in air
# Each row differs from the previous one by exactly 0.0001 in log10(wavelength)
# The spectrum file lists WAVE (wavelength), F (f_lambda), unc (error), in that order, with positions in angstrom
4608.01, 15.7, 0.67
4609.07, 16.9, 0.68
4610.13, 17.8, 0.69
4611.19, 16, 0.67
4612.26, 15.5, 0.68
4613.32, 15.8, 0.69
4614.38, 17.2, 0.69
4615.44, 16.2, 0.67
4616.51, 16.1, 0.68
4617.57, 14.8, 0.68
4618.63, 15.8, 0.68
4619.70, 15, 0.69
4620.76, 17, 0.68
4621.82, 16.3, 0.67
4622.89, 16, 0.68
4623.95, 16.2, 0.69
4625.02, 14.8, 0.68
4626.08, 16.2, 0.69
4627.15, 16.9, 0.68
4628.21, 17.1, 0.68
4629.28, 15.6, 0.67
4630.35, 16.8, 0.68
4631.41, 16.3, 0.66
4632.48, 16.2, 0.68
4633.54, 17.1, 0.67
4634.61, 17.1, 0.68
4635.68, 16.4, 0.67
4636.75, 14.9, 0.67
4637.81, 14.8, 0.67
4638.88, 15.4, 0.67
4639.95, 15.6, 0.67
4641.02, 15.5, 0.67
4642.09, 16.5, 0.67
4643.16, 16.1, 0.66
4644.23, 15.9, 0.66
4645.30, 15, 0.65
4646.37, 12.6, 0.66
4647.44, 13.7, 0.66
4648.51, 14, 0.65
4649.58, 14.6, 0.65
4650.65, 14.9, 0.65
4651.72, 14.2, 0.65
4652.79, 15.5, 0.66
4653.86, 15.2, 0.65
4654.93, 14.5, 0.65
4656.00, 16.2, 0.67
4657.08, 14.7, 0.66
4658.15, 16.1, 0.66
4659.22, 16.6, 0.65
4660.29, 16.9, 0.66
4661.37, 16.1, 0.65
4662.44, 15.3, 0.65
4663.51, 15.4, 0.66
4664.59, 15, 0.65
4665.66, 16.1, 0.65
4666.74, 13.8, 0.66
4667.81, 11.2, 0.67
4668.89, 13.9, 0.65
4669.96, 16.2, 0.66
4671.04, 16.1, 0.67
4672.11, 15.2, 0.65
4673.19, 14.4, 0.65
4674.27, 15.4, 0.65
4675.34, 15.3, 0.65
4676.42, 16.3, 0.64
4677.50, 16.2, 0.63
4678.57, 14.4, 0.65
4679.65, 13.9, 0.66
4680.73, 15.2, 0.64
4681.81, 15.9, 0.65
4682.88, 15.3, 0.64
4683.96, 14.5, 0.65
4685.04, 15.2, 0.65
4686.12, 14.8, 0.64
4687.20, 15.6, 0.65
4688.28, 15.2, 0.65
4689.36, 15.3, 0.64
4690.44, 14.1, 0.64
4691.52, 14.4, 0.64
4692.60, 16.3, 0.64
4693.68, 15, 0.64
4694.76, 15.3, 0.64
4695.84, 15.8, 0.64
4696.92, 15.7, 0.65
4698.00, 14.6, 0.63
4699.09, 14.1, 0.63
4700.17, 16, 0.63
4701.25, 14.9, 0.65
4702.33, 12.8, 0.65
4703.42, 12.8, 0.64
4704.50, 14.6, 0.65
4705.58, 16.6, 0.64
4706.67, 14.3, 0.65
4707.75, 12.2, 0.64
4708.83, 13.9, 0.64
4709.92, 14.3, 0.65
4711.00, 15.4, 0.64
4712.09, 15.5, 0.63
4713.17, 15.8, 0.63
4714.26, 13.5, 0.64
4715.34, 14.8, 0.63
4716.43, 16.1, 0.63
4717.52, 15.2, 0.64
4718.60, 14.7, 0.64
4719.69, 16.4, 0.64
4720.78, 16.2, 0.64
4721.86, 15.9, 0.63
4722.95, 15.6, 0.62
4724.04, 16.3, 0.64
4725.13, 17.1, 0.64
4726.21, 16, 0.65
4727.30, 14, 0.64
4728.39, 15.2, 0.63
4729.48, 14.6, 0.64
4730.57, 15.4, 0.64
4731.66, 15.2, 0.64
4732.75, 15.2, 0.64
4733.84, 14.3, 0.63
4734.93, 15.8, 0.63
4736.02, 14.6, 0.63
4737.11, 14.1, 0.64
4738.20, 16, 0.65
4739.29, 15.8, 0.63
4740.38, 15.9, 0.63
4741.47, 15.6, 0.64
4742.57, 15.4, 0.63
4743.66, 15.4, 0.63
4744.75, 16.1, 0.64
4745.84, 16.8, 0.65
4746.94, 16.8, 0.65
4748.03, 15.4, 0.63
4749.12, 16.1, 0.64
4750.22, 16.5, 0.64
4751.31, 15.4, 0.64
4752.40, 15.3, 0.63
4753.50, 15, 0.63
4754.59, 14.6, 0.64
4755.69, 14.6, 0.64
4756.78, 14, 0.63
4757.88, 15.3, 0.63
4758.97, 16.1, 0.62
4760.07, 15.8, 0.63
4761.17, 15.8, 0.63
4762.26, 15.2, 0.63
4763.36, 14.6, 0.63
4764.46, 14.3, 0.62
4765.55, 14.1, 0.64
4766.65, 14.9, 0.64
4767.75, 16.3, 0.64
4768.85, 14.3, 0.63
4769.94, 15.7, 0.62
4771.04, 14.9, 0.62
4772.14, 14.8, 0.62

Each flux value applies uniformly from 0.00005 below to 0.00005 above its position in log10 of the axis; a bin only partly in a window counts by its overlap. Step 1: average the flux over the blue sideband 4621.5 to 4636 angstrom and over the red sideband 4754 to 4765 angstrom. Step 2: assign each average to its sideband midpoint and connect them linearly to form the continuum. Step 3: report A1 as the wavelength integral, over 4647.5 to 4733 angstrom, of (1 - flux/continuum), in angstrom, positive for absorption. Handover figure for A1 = 3.5 angstrom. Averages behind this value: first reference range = 16.4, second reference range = 15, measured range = 15.1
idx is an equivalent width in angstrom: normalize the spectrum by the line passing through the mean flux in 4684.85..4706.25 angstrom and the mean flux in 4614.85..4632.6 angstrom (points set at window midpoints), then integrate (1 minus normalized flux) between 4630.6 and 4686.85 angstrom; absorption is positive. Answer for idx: 0.9 angstrom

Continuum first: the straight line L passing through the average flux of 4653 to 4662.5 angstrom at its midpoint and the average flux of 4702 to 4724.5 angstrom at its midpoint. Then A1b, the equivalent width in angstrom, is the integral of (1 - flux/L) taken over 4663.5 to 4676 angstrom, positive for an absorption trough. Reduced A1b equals 0.6 angstrom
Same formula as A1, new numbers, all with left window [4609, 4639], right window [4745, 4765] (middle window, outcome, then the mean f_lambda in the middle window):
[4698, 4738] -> 1.6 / 15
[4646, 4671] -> 1.6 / 14.9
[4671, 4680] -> 0.4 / 15.2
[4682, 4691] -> 0.4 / 15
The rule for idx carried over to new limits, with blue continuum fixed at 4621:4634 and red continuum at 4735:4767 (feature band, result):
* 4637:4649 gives 0.9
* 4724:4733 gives 0.1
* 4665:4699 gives 1.8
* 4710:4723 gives 0.2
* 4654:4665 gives 0.3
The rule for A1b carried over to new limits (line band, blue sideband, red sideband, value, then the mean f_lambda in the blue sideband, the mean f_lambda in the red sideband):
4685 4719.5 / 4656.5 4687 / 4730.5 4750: 1.15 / 15.2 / 15.6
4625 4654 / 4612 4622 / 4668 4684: 0.22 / 16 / 15.1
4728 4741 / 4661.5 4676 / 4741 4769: 0.08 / 14.9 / 15.4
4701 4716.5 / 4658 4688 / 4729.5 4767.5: 0.84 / 15.2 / 15.3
